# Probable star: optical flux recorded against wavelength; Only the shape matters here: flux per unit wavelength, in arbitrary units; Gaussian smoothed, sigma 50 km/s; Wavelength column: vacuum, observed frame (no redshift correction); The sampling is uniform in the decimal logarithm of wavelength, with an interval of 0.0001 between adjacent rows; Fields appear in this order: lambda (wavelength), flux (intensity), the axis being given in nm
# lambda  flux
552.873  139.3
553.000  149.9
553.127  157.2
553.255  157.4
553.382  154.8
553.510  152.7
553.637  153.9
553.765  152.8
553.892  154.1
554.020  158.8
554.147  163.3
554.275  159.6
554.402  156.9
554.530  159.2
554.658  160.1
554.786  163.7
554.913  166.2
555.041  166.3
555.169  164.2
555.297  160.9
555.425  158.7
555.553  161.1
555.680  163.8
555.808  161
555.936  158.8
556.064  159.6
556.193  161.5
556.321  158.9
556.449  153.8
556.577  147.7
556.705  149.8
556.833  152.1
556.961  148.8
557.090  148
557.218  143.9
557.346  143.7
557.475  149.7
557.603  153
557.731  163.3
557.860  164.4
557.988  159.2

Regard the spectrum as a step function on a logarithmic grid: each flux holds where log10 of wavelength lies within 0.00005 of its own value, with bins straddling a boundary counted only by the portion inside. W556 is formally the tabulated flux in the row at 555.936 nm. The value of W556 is 158.8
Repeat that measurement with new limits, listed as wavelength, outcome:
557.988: 159.2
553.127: 157.2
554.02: 158.8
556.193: 161.5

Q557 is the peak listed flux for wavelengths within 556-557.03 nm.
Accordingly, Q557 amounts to 161.5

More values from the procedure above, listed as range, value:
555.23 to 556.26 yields 163.8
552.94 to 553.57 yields 157.4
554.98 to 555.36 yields 166.3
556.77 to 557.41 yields 152.1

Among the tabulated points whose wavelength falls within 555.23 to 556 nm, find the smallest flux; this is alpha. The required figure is 158.7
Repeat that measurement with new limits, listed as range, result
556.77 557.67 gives 143.7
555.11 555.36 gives 160.9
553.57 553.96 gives 152.8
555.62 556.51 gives 153.8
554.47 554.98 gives 159.2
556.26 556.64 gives 147.7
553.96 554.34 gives 158.8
